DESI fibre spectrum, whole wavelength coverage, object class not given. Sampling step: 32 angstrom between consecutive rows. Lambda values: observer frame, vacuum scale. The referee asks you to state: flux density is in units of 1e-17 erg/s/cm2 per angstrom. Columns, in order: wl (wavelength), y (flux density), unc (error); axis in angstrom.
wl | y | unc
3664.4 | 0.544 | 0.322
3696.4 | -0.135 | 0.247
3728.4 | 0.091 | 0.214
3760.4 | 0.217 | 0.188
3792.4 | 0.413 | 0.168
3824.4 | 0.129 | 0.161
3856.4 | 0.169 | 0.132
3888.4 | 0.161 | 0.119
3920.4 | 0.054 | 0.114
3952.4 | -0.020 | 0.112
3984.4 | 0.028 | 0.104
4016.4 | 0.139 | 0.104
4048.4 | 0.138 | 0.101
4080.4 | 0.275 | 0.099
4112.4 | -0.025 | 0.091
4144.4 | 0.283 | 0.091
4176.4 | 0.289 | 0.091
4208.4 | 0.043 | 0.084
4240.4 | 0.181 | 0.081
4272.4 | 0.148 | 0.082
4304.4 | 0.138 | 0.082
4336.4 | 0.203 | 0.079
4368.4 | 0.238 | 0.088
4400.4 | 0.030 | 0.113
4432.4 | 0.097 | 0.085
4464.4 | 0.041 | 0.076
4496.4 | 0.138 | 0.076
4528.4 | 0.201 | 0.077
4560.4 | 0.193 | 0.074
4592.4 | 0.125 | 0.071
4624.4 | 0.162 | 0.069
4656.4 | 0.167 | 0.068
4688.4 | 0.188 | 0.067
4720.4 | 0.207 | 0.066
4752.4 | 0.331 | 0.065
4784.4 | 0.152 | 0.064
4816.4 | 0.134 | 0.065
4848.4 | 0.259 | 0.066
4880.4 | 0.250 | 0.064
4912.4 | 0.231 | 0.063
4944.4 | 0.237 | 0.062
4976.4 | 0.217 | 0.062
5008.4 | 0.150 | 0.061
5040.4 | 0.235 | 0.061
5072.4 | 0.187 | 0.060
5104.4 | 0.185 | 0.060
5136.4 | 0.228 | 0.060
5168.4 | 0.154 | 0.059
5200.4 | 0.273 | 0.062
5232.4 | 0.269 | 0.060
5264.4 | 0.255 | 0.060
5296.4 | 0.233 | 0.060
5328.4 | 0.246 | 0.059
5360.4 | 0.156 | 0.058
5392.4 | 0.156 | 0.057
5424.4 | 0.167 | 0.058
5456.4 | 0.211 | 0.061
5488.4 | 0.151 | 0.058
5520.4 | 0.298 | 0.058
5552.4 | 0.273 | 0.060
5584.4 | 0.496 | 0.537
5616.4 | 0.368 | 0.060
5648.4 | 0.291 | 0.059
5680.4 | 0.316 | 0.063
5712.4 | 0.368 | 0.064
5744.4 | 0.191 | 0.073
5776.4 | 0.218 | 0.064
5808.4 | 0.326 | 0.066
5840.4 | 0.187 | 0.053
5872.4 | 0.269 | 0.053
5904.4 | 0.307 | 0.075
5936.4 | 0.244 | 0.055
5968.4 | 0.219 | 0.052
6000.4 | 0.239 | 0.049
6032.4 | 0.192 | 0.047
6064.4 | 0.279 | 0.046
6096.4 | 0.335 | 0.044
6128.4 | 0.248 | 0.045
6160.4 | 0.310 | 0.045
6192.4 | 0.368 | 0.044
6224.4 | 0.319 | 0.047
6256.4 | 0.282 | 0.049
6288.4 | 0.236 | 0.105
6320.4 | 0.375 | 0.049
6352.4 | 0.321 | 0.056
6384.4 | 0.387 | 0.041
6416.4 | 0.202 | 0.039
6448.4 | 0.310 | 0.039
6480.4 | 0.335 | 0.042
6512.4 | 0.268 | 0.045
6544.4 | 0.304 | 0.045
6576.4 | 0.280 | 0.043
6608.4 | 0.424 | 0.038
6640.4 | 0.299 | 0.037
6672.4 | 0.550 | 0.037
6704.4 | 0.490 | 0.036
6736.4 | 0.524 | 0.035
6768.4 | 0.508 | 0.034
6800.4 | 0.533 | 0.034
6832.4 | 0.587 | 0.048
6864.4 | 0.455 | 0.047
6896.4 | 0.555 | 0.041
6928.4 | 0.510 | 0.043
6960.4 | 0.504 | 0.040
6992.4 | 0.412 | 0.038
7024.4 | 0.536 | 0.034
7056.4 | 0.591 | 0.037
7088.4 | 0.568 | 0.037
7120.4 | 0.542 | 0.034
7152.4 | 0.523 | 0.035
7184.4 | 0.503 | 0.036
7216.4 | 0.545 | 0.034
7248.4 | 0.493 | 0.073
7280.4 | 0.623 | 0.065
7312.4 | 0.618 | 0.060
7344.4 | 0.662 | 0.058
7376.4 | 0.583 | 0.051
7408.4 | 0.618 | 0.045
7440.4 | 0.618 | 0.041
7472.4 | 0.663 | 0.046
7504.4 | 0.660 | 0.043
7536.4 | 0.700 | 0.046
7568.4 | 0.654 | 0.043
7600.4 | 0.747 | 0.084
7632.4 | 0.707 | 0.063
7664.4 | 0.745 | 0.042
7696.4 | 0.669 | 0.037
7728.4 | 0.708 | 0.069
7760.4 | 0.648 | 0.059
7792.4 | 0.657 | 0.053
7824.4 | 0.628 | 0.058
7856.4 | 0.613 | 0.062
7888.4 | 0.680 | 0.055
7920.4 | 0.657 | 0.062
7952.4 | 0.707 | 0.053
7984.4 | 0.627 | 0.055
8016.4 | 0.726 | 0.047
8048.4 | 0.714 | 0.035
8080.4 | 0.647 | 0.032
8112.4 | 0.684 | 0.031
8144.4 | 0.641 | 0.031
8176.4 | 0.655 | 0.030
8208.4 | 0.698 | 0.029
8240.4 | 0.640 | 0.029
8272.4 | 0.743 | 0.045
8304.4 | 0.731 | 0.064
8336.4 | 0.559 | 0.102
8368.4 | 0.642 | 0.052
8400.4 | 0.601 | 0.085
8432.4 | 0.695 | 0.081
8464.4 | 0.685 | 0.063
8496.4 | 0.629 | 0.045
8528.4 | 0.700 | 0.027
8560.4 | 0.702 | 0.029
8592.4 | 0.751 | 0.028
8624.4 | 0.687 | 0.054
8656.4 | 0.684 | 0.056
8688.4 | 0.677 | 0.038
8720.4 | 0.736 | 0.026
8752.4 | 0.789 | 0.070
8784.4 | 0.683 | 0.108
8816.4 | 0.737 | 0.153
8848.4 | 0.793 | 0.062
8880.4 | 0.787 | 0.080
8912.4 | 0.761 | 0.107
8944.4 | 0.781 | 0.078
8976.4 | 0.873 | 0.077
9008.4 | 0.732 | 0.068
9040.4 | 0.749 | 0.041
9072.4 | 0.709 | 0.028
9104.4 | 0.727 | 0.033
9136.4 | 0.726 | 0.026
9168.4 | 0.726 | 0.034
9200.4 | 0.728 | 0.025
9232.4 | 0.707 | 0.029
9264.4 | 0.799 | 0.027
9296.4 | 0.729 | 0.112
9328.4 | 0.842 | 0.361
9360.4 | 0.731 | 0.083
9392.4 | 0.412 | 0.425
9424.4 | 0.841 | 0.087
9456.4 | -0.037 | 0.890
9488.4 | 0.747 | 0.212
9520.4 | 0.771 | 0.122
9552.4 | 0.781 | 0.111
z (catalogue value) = 0.67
